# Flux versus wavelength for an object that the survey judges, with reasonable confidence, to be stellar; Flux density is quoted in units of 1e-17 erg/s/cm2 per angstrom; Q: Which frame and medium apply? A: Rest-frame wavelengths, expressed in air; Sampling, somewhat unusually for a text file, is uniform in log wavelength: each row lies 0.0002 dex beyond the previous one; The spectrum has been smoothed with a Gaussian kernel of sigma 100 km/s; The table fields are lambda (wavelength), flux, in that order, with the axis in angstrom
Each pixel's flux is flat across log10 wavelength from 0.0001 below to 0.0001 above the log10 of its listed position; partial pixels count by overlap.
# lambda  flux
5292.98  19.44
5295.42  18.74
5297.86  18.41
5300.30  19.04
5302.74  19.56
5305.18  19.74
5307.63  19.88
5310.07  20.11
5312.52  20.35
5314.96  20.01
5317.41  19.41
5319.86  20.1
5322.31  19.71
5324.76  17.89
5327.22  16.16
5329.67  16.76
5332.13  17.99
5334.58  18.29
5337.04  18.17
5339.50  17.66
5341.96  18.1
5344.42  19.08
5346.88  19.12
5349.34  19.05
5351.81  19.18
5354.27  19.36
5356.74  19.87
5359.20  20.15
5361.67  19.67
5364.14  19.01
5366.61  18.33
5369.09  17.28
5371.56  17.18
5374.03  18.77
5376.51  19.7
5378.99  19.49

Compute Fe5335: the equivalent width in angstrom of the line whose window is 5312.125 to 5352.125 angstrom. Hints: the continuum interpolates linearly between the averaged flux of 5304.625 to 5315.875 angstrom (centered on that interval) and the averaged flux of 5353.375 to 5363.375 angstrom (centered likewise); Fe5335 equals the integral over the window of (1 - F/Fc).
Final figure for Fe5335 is 2.6 angstrom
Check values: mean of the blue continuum 20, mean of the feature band 18.6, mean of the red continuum 19.7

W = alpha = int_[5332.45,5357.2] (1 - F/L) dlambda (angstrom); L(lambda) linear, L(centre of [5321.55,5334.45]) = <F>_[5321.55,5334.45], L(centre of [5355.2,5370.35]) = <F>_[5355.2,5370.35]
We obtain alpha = -0.5 angstrom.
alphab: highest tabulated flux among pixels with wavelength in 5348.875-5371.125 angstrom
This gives 20.15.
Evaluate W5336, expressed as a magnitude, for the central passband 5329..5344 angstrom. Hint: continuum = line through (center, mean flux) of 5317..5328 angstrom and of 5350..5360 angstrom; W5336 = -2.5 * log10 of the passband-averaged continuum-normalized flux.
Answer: 0.07 mag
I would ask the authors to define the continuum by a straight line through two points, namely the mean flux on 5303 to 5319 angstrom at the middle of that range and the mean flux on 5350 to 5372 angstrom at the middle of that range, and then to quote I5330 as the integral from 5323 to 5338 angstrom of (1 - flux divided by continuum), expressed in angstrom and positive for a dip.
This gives 1.5 angstrom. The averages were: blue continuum 19.9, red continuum 19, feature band 17.6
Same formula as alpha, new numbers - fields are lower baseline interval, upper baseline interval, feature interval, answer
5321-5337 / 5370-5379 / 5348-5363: -1.02 angstrom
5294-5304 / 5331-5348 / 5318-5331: 0.27 angstrom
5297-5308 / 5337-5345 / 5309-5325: -0.73 angstrom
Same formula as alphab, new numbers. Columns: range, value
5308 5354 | 20.35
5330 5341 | 18.29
